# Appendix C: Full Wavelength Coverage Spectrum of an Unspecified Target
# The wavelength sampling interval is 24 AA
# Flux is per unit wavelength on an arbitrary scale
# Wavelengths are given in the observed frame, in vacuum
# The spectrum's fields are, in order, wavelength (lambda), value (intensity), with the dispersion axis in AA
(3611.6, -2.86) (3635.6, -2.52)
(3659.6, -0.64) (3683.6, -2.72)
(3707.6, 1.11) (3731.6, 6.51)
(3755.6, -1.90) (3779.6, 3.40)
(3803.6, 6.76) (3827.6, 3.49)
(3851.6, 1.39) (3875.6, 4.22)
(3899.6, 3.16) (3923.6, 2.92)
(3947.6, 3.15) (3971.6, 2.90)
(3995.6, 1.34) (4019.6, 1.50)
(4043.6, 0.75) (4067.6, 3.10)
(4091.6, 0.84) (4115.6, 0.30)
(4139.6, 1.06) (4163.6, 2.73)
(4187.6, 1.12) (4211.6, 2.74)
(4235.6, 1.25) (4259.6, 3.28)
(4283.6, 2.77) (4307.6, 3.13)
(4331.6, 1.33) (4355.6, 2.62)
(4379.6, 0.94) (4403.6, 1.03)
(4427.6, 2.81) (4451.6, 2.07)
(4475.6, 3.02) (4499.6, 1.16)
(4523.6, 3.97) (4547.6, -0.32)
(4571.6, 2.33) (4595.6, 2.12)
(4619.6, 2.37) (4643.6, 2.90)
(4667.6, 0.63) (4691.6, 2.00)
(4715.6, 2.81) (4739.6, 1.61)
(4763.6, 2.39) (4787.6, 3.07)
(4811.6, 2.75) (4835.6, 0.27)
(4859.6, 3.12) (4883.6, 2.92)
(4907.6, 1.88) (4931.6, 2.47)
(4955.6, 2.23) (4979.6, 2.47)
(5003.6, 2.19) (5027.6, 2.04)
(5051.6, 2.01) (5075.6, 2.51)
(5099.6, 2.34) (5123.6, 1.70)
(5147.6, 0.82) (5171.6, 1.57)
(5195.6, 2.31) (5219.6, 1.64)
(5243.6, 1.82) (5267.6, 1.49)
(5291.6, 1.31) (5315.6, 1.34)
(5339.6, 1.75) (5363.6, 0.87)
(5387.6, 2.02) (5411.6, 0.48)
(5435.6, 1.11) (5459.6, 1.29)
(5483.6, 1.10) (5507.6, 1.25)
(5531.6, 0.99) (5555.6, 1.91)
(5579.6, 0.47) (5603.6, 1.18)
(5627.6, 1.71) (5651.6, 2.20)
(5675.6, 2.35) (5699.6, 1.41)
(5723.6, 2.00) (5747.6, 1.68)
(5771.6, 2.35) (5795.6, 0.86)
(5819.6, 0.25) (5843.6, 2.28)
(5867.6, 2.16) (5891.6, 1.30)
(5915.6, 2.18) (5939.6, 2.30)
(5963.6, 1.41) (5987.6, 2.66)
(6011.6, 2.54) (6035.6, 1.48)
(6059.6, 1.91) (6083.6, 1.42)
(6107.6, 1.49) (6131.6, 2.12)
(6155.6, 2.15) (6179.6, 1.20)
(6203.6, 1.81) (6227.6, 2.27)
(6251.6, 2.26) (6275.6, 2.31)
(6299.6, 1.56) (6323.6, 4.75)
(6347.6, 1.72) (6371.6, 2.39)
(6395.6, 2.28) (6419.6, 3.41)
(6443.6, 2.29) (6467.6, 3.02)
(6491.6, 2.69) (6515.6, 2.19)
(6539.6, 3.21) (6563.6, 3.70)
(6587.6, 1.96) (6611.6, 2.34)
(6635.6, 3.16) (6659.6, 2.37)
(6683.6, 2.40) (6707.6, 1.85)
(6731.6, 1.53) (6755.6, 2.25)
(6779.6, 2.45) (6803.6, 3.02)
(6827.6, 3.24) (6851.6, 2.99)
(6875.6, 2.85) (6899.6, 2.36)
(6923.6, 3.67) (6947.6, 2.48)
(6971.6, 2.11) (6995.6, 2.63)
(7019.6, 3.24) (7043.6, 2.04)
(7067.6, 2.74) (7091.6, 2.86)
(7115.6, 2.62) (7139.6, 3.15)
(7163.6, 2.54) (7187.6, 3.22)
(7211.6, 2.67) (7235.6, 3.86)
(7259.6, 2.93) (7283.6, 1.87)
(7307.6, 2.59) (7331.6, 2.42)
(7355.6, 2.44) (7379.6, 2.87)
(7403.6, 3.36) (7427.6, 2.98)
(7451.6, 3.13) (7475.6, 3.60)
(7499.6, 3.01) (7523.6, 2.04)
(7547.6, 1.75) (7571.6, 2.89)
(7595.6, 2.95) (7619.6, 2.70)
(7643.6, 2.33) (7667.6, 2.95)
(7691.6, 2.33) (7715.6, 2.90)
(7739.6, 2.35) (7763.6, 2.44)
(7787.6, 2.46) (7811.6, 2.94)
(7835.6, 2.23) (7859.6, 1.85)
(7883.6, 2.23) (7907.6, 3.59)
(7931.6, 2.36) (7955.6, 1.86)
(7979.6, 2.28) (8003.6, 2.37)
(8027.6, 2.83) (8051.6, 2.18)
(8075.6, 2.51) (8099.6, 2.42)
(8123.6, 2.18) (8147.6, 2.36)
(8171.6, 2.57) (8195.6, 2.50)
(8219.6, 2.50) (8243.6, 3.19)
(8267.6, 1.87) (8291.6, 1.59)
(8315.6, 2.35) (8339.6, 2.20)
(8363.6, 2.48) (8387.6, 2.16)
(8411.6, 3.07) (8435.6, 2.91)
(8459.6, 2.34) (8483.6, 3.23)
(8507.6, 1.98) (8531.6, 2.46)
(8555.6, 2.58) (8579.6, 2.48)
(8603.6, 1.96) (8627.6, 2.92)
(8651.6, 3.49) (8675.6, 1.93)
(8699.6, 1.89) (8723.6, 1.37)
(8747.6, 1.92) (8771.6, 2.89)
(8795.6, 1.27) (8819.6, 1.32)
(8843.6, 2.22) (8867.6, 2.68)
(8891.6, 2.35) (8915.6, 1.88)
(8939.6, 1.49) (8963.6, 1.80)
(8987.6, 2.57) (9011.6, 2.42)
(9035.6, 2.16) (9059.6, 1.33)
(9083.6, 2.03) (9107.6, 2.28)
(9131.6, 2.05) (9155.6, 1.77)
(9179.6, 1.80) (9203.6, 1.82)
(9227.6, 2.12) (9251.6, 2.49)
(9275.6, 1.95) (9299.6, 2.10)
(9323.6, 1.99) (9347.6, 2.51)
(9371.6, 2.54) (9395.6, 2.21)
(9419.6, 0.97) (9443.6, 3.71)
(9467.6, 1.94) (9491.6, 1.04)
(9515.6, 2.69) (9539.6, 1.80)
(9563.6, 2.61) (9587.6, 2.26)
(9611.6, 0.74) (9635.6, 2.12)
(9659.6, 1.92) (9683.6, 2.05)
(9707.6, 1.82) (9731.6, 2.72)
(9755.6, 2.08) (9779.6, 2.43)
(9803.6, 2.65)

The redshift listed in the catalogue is 0.70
